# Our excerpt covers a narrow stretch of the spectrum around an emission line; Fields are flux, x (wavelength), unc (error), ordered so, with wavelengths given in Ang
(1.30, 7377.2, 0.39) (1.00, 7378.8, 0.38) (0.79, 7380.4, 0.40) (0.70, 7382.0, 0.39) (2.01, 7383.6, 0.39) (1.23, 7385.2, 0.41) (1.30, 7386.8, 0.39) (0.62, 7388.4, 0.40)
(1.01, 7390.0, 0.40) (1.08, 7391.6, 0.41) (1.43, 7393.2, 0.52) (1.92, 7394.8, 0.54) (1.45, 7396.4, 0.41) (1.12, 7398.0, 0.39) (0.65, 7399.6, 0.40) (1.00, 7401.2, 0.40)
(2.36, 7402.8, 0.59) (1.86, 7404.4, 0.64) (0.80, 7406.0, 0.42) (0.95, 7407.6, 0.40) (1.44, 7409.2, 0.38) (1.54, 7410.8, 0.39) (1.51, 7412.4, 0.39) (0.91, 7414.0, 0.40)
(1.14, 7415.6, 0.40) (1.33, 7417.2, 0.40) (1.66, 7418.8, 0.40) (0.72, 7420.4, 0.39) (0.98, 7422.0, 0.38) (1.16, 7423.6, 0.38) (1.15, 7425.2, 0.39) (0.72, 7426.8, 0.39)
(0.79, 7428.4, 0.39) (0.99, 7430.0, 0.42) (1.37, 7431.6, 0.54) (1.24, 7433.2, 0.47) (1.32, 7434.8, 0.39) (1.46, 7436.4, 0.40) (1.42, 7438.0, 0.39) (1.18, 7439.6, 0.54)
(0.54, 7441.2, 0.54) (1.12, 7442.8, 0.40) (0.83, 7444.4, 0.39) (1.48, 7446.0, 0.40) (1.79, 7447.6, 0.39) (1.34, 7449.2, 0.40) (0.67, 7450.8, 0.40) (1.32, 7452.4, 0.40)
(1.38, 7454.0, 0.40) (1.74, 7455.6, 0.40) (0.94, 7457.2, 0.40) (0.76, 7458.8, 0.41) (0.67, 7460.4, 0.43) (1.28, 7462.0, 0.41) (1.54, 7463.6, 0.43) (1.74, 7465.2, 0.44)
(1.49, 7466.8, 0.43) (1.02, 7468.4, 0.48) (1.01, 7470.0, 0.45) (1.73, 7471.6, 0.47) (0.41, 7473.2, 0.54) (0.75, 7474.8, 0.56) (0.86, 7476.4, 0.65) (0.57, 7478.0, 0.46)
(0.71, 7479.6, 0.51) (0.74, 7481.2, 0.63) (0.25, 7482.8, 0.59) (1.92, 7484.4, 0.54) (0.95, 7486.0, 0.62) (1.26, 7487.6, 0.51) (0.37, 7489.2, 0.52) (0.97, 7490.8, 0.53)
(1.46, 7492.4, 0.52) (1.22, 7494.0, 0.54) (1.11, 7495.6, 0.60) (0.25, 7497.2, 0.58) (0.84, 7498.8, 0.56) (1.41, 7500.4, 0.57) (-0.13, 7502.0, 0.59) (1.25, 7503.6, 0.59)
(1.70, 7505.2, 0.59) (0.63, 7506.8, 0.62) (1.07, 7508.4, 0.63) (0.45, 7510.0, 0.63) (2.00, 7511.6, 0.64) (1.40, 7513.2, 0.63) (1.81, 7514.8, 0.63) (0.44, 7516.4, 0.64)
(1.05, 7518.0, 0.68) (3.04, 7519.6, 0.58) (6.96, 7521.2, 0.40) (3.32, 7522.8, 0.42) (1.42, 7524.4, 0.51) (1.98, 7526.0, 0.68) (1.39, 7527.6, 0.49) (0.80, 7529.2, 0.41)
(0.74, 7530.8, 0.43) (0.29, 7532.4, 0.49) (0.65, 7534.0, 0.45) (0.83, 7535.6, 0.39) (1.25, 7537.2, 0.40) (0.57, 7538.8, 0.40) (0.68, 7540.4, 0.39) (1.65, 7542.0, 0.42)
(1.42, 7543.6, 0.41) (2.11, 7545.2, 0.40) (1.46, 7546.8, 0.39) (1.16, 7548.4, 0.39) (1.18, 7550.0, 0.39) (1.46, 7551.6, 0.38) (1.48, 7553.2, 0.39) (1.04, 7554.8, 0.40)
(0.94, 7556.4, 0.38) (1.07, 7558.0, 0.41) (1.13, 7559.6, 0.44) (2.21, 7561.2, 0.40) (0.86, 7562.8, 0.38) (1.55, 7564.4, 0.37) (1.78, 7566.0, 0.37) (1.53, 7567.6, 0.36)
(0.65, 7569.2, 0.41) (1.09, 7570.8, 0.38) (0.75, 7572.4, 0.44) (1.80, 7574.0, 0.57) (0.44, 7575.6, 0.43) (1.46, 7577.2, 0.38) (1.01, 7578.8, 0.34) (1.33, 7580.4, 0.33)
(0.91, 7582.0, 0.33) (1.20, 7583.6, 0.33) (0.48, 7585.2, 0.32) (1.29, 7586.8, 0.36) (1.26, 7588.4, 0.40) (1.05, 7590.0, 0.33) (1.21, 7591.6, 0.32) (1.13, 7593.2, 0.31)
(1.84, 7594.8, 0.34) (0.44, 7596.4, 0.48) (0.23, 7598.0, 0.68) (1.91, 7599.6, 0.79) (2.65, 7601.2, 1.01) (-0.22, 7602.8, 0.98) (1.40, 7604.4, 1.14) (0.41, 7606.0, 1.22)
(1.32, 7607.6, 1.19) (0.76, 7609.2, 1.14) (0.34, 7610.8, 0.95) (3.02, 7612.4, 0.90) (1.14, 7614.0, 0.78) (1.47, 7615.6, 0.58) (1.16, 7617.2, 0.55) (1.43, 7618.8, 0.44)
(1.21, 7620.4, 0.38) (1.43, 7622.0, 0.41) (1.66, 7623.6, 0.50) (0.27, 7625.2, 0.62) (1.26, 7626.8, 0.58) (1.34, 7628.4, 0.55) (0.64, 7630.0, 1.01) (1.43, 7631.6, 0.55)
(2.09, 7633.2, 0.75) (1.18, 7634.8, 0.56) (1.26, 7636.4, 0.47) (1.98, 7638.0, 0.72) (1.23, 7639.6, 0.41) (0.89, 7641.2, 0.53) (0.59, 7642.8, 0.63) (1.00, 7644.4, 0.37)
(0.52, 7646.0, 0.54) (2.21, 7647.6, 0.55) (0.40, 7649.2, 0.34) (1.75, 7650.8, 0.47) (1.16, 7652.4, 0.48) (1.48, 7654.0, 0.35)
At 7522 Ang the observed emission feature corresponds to Halpha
